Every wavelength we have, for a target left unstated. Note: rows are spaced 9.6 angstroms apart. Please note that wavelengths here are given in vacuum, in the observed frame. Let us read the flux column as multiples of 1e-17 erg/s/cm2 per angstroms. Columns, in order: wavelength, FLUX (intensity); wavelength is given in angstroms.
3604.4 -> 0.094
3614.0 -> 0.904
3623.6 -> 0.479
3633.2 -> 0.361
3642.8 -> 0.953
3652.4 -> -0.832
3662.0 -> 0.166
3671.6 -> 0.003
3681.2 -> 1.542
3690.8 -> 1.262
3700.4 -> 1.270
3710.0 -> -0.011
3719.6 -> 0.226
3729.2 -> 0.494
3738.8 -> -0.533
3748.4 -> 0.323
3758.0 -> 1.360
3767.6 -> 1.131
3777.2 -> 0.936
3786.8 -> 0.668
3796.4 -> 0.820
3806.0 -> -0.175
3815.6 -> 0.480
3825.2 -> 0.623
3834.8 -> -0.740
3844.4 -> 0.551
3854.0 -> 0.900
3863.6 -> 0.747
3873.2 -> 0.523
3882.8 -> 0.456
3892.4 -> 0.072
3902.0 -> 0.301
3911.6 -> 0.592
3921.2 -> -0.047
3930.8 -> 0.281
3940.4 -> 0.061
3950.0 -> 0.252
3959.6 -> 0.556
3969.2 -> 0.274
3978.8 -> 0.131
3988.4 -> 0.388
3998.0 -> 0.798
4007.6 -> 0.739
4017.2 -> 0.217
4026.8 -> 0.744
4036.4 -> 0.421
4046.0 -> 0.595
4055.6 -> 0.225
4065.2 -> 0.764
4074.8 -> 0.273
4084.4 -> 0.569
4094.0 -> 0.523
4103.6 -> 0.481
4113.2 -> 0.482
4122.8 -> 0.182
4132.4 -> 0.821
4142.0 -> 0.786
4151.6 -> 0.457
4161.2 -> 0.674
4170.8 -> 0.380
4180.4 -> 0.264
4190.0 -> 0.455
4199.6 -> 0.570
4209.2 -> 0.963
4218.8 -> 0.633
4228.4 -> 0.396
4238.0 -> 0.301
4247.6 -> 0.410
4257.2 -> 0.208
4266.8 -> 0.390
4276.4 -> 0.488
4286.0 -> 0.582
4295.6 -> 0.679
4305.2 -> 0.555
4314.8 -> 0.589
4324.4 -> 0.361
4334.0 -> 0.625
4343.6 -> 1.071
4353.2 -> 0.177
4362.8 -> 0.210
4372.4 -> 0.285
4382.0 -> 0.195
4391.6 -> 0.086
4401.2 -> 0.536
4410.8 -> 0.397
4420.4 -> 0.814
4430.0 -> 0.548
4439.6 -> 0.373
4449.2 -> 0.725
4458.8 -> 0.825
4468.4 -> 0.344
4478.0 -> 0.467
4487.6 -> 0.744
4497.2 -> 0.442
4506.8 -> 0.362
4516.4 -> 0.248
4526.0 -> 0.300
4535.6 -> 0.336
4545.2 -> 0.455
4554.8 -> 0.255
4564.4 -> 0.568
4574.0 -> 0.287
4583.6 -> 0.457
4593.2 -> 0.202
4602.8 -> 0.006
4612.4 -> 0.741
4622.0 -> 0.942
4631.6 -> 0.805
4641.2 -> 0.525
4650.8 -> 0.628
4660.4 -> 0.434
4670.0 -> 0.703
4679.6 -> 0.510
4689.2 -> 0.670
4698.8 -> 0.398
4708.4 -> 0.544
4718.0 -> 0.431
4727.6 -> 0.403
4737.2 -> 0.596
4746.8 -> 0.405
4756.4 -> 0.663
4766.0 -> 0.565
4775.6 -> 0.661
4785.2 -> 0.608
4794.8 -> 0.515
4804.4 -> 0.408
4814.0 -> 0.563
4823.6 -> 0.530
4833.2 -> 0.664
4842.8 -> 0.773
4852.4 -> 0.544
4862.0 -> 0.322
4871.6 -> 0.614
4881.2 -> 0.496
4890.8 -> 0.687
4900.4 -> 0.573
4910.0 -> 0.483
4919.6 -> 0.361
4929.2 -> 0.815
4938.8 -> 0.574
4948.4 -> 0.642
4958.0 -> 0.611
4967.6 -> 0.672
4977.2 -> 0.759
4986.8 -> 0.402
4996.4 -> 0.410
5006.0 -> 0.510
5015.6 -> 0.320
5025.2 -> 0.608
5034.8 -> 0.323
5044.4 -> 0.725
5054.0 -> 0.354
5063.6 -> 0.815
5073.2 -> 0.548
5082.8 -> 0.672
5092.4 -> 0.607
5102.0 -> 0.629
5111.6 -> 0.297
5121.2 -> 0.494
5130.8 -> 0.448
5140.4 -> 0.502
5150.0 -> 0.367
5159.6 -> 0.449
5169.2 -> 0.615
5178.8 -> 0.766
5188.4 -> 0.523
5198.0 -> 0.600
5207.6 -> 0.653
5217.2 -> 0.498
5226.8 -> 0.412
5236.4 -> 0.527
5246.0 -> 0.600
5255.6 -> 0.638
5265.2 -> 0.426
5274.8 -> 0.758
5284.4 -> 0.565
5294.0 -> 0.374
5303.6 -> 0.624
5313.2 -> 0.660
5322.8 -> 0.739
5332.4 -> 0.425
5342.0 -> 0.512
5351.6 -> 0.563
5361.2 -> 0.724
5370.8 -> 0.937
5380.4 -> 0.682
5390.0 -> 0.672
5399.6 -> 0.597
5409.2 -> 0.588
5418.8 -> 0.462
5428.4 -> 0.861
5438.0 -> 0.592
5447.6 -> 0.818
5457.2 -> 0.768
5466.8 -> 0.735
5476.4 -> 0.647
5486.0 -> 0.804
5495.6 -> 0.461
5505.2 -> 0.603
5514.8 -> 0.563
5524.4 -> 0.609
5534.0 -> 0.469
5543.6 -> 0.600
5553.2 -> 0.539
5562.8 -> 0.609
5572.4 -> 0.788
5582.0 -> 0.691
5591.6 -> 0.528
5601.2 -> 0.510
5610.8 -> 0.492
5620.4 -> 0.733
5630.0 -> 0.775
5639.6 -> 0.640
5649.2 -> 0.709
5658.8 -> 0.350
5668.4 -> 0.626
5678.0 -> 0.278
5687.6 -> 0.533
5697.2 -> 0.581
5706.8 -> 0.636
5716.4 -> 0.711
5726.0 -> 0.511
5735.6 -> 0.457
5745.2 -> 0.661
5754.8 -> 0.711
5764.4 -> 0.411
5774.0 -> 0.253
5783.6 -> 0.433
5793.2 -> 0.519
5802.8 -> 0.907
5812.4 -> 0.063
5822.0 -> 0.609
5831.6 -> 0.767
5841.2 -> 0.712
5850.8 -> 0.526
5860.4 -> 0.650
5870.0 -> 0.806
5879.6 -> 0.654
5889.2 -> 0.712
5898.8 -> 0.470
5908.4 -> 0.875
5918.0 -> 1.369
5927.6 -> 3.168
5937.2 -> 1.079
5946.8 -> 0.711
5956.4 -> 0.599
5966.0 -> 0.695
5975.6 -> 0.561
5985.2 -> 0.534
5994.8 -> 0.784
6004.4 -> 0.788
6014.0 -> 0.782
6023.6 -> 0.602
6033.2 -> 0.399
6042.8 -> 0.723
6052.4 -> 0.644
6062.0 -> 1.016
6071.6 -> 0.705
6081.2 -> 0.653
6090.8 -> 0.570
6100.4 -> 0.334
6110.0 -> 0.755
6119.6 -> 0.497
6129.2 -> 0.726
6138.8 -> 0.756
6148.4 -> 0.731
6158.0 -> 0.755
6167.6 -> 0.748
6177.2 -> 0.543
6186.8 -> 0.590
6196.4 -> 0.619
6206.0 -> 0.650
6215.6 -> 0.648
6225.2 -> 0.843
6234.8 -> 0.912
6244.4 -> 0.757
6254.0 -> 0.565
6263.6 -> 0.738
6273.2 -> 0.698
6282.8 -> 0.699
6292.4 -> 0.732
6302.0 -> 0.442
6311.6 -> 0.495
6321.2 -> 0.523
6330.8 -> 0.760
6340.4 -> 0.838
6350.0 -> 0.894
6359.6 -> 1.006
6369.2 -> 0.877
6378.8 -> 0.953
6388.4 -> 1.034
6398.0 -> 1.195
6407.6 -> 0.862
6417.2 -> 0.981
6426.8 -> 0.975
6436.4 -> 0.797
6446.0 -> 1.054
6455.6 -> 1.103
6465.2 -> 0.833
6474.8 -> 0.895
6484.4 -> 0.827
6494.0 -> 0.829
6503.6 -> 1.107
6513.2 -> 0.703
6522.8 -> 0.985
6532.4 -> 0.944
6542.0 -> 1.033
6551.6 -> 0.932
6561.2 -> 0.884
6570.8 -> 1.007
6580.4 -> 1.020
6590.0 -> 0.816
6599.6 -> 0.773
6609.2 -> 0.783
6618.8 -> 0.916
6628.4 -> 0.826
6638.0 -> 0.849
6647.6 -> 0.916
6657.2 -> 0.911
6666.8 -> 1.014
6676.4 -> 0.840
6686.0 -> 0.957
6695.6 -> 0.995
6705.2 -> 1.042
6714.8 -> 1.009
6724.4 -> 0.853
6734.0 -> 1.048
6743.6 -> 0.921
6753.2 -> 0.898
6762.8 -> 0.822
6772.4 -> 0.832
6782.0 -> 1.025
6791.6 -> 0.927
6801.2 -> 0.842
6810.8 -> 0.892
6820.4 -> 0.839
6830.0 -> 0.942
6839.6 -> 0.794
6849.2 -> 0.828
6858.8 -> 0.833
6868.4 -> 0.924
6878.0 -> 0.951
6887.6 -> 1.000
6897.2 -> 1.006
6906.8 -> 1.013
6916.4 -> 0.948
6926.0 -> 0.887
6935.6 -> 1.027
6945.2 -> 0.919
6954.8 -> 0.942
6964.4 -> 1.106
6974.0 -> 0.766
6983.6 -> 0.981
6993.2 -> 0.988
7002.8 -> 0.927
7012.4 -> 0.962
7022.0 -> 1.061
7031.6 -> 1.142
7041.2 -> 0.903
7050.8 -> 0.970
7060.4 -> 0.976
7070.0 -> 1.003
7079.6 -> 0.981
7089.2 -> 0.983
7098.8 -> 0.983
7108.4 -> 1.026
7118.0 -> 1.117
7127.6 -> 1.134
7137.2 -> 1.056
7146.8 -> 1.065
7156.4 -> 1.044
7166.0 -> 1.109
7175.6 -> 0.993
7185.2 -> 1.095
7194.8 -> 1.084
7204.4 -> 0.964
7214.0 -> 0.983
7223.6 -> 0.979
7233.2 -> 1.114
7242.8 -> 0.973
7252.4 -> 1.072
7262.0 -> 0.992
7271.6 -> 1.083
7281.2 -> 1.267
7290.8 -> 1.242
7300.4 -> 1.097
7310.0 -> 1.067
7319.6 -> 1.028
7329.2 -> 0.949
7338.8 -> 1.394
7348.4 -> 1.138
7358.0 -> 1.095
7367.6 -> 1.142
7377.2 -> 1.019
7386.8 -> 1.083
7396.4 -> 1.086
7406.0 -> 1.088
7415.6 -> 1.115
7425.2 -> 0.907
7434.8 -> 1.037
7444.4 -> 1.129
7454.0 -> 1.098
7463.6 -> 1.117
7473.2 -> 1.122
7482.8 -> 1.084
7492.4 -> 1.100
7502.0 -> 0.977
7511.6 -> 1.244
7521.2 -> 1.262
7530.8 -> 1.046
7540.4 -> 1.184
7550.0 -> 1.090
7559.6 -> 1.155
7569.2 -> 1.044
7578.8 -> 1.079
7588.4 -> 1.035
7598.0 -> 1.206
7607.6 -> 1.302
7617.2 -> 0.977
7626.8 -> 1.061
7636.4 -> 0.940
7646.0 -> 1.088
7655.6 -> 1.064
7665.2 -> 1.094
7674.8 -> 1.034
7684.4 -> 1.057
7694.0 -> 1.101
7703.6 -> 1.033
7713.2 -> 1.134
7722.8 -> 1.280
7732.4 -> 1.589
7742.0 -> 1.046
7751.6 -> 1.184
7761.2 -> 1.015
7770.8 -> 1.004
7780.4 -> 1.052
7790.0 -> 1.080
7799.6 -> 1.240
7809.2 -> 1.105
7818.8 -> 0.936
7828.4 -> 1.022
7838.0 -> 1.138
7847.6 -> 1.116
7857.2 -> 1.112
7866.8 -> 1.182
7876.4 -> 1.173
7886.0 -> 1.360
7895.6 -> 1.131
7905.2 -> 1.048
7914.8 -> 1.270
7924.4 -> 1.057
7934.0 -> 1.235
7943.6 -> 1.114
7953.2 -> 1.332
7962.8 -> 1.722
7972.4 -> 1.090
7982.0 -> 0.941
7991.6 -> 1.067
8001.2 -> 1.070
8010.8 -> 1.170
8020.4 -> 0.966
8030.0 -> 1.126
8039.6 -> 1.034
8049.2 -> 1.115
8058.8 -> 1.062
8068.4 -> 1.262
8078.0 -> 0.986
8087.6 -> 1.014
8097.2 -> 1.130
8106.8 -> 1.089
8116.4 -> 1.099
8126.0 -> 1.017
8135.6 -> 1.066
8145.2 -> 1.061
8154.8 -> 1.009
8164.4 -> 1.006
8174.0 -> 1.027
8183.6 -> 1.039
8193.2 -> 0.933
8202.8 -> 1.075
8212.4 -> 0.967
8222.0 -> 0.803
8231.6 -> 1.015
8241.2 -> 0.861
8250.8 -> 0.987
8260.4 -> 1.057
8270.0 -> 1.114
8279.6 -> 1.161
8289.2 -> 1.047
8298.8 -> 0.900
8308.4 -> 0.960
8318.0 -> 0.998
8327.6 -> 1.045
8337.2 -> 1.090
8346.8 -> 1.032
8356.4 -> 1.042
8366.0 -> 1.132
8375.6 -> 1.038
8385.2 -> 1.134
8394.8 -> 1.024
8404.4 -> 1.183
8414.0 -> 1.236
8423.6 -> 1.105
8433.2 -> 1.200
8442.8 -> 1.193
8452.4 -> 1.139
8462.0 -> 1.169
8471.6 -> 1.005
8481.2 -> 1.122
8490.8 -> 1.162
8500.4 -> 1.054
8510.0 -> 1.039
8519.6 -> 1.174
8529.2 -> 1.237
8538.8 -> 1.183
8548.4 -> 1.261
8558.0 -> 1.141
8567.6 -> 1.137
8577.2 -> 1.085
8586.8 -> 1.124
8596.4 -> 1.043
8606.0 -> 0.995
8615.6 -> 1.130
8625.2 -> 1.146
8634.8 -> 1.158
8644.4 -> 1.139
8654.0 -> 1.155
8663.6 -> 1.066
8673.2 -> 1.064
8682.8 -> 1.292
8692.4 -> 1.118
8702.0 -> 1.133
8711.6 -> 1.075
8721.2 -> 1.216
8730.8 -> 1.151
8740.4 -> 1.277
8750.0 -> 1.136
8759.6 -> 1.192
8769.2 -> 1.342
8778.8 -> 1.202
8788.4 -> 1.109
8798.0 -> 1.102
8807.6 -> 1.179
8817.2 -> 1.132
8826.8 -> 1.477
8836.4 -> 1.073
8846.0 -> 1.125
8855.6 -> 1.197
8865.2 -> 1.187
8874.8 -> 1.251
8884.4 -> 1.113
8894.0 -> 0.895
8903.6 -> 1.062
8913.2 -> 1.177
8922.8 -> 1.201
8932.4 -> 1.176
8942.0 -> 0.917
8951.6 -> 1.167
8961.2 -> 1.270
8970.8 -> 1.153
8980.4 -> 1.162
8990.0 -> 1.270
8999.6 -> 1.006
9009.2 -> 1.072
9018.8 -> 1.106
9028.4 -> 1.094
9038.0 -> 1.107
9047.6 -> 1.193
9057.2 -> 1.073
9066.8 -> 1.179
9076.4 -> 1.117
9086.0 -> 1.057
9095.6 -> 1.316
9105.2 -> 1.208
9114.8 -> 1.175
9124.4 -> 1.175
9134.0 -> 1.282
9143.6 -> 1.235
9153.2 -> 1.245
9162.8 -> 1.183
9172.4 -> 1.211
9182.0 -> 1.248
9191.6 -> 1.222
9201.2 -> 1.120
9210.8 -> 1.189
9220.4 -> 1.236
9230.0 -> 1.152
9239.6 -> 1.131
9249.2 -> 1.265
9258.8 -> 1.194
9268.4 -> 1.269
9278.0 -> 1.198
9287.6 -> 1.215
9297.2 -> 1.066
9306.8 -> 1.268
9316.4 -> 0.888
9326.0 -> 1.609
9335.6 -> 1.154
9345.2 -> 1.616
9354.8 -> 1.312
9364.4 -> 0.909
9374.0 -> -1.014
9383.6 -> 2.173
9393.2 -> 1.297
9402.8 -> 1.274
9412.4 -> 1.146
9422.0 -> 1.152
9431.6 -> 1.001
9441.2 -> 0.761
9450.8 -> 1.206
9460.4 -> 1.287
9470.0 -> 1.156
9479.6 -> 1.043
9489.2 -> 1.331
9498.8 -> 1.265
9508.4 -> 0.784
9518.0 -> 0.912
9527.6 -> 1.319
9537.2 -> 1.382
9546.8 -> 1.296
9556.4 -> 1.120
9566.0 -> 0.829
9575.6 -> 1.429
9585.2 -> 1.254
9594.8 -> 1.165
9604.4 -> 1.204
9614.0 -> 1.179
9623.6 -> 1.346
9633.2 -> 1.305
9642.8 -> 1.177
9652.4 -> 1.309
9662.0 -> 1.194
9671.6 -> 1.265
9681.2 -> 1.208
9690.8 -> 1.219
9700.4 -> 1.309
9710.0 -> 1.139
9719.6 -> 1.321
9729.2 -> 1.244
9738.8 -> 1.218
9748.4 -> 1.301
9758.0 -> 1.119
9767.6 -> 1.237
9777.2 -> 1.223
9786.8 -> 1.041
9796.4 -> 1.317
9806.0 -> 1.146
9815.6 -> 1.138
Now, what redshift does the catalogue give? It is 0.590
